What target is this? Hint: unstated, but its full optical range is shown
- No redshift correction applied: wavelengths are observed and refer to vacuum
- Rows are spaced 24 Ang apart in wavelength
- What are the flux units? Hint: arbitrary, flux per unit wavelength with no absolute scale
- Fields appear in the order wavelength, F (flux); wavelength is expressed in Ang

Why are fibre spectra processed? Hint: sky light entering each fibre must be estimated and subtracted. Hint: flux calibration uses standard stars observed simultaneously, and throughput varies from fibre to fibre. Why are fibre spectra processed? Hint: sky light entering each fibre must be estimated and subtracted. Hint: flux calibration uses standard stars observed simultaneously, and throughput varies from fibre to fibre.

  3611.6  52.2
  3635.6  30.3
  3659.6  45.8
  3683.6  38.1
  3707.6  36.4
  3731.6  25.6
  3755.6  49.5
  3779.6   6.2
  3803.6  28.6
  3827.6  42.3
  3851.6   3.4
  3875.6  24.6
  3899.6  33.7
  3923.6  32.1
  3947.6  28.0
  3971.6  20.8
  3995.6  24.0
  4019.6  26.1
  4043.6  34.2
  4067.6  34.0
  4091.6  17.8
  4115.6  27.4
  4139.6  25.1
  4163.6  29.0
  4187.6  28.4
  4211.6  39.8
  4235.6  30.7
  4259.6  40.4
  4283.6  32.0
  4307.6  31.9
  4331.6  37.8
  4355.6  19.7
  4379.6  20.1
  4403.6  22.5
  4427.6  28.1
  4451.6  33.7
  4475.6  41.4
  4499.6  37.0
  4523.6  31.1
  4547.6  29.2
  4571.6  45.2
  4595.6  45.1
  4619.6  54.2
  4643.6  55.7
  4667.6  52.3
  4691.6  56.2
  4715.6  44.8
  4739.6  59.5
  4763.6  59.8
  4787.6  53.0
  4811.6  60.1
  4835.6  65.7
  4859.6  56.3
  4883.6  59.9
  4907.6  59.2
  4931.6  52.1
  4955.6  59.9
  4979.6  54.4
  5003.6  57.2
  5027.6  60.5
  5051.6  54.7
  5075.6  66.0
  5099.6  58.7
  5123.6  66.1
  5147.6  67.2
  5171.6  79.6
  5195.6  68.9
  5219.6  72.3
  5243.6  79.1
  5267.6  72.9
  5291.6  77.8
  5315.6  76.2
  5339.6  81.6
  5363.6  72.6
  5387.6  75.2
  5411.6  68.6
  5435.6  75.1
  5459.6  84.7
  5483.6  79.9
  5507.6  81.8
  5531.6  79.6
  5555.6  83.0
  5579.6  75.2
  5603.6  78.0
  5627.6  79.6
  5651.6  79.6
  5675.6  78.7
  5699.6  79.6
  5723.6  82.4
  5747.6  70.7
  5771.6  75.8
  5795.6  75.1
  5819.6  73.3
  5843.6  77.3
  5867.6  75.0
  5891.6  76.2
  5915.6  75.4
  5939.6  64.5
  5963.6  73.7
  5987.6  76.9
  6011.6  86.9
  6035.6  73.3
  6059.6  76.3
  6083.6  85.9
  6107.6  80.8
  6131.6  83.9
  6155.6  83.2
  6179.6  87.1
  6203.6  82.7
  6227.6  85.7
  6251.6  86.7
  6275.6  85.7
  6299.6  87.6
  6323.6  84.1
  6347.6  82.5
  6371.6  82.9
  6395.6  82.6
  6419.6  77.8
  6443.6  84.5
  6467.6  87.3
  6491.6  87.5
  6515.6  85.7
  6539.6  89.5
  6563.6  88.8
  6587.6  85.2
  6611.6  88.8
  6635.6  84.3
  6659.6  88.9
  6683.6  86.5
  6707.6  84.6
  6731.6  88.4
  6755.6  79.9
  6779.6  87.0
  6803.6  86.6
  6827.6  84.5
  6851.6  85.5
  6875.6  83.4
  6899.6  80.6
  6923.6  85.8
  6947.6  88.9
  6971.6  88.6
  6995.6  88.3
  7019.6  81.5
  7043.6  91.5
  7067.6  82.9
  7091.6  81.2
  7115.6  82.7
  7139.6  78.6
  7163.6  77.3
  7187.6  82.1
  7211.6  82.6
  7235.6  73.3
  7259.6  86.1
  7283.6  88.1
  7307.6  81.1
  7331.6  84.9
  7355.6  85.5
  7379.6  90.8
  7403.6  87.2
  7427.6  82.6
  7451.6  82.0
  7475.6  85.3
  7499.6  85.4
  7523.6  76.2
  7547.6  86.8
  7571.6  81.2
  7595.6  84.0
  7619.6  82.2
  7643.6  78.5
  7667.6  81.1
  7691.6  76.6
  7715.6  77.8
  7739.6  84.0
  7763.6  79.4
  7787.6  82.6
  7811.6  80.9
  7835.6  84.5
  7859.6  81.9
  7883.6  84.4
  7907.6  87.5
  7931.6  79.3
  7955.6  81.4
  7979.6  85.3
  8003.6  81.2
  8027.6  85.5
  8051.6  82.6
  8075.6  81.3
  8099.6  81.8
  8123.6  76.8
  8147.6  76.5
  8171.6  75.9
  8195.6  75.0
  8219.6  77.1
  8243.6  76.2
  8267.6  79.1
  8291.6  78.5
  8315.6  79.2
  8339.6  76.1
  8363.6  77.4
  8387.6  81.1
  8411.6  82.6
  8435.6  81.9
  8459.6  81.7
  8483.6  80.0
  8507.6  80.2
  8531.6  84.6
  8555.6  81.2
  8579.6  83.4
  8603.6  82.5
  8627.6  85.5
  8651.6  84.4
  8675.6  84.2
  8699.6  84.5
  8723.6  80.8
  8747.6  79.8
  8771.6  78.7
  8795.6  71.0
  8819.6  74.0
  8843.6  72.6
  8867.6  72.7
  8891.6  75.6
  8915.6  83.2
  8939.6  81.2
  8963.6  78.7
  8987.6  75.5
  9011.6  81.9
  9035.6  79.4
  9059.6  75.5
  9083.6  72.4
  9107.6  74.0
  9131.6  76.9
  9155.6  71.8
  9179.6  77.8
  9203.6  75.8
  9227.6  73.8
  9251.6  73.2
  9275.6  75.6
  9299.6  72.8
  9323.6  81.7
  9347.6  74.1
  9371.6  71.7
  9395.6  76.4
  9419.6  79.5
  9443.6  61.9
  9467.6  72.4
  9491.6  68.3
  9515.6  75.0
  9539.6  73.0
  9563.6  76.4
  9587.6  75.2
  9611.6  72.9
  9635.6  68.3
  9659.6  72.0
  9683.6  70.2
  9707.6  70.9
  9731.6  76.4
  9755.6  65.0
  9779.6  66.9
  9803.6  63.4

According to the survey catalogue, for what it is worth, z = 0.147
